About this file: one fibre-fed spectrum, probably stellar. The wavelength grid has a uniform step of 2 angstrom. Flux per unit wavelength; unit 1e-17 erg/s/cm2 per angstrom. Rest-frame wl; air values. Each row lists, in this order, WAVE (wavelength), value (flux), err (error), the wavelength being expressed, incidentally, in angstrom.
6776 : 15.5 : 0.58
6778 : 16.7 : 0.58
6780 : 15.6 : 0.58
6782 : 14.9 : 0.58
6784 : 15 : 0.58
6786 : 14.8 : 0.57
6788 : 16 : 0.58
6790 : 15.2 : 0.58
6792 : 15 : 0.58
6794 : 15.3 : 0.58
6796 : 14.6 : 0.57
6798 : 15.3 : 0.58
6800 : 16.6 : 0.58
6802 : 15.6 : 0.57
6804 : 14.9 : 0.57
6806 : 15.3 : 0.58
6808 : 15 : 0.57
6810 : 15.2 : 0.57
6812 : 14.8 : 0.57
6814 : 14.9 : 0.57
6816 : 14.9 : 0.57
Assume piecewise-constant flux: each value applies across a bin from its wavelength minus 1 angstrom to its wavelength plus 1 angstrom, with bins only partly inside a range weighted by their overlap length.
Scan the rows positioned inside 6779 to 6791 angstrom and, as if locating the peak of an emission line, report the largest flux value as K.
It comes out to 16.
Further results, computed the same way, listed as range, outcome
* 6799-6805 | 16.6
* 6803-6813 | 15.3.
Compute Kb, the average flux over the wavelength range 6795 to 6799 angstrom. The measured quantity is 14.9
